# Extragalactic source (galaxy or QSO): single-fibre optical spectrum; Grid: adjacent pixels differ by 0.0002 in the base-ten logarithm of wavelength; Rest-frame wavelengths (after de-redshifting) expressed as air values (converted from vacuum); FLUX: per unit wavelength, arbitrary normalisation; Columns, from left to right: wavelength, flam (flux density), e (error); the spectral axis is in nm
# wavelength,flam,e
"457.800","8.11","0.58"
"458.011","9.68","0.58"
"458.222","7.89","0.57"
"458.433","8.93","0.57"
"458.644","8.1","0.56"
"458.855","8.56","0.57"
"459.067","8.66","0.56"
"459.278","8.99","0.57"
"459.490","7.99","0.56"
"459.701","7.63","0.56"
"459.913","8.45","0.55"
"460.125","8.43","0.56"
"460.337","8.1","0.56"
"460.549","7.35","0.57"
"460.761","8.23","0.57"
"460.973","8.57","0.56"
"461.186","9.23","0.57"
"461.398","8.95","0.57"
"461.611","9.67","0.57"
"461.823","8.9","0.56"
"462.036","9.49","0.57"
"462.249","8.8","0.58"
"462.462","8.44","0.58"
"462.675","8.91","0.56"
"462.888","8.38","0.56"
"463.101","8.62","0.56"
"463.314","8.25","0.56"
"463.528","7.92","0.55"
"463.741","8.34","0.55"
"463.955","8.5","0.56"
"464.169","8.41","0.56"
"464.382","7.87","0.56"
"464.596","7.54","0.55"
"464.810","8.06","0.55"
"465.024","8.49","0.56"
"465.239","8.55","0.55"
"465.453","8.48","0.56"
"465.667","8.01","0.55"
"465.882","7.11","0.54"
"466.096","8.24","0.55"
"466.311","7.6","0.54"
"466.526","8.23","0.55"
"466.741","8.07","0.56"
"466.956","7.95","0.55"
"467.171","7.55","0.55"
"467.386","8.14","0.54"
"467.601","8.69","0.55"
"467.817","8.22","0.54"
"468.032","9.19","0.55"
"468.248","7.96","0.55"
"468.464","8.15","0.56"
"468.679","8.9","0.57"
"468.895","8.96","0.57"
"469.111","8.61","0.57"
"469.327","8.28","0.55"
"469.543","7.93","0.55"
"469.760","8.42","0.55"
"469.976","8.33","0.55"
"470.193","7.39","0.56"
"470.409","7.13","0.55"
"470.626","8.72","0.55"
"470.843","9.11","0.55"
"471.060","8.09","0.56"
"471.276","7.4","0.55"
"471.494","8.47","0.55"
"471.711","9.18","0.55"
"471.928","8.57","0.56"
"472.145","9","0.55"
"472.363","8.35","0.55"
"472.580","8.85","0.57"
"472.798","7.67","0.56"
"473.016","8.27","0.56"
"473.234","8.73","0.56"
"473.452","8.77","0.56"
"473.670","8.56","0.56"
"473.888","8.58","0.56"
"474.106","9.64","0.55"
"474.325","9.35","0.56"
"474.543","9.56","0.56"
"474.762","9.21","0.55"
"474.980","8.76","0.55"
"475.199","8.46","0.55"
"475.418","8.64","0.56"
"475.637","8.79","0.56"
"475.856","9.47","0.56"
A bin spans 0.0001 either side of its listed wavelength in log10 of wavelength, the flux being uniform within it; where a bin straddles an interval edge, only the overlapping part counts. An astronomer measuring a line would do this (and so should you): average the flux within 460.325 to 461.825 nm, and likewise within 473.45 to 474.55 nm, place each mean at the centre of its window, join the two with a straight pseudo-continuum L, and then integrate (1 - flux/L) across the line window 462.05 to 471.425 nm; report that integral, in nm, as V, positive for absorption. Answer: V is 0.62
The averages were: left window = 8.64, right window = 9.07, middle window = 8.24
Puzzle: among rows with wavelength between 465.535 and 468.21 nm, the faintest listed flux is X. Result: 7.11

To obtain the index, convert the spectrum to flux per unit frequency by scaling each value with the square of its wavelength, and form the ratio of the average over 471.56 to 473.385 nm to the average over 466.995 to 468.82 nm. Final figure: 1.0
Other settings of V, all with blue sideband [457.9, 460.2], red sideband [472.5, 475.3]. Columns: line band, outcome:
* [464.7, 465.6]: 0.02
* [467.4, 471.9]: 0.18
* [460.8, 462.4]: -0.09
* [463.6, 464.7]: 0.06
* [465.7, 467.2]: 0.14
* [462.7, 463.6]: 0.02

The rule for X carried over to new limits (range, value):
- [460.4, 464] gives 7.35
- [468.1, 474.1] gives 7.13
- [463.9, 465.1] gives 7.54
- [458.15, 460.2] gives 7.63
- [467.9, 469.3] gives 7.96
